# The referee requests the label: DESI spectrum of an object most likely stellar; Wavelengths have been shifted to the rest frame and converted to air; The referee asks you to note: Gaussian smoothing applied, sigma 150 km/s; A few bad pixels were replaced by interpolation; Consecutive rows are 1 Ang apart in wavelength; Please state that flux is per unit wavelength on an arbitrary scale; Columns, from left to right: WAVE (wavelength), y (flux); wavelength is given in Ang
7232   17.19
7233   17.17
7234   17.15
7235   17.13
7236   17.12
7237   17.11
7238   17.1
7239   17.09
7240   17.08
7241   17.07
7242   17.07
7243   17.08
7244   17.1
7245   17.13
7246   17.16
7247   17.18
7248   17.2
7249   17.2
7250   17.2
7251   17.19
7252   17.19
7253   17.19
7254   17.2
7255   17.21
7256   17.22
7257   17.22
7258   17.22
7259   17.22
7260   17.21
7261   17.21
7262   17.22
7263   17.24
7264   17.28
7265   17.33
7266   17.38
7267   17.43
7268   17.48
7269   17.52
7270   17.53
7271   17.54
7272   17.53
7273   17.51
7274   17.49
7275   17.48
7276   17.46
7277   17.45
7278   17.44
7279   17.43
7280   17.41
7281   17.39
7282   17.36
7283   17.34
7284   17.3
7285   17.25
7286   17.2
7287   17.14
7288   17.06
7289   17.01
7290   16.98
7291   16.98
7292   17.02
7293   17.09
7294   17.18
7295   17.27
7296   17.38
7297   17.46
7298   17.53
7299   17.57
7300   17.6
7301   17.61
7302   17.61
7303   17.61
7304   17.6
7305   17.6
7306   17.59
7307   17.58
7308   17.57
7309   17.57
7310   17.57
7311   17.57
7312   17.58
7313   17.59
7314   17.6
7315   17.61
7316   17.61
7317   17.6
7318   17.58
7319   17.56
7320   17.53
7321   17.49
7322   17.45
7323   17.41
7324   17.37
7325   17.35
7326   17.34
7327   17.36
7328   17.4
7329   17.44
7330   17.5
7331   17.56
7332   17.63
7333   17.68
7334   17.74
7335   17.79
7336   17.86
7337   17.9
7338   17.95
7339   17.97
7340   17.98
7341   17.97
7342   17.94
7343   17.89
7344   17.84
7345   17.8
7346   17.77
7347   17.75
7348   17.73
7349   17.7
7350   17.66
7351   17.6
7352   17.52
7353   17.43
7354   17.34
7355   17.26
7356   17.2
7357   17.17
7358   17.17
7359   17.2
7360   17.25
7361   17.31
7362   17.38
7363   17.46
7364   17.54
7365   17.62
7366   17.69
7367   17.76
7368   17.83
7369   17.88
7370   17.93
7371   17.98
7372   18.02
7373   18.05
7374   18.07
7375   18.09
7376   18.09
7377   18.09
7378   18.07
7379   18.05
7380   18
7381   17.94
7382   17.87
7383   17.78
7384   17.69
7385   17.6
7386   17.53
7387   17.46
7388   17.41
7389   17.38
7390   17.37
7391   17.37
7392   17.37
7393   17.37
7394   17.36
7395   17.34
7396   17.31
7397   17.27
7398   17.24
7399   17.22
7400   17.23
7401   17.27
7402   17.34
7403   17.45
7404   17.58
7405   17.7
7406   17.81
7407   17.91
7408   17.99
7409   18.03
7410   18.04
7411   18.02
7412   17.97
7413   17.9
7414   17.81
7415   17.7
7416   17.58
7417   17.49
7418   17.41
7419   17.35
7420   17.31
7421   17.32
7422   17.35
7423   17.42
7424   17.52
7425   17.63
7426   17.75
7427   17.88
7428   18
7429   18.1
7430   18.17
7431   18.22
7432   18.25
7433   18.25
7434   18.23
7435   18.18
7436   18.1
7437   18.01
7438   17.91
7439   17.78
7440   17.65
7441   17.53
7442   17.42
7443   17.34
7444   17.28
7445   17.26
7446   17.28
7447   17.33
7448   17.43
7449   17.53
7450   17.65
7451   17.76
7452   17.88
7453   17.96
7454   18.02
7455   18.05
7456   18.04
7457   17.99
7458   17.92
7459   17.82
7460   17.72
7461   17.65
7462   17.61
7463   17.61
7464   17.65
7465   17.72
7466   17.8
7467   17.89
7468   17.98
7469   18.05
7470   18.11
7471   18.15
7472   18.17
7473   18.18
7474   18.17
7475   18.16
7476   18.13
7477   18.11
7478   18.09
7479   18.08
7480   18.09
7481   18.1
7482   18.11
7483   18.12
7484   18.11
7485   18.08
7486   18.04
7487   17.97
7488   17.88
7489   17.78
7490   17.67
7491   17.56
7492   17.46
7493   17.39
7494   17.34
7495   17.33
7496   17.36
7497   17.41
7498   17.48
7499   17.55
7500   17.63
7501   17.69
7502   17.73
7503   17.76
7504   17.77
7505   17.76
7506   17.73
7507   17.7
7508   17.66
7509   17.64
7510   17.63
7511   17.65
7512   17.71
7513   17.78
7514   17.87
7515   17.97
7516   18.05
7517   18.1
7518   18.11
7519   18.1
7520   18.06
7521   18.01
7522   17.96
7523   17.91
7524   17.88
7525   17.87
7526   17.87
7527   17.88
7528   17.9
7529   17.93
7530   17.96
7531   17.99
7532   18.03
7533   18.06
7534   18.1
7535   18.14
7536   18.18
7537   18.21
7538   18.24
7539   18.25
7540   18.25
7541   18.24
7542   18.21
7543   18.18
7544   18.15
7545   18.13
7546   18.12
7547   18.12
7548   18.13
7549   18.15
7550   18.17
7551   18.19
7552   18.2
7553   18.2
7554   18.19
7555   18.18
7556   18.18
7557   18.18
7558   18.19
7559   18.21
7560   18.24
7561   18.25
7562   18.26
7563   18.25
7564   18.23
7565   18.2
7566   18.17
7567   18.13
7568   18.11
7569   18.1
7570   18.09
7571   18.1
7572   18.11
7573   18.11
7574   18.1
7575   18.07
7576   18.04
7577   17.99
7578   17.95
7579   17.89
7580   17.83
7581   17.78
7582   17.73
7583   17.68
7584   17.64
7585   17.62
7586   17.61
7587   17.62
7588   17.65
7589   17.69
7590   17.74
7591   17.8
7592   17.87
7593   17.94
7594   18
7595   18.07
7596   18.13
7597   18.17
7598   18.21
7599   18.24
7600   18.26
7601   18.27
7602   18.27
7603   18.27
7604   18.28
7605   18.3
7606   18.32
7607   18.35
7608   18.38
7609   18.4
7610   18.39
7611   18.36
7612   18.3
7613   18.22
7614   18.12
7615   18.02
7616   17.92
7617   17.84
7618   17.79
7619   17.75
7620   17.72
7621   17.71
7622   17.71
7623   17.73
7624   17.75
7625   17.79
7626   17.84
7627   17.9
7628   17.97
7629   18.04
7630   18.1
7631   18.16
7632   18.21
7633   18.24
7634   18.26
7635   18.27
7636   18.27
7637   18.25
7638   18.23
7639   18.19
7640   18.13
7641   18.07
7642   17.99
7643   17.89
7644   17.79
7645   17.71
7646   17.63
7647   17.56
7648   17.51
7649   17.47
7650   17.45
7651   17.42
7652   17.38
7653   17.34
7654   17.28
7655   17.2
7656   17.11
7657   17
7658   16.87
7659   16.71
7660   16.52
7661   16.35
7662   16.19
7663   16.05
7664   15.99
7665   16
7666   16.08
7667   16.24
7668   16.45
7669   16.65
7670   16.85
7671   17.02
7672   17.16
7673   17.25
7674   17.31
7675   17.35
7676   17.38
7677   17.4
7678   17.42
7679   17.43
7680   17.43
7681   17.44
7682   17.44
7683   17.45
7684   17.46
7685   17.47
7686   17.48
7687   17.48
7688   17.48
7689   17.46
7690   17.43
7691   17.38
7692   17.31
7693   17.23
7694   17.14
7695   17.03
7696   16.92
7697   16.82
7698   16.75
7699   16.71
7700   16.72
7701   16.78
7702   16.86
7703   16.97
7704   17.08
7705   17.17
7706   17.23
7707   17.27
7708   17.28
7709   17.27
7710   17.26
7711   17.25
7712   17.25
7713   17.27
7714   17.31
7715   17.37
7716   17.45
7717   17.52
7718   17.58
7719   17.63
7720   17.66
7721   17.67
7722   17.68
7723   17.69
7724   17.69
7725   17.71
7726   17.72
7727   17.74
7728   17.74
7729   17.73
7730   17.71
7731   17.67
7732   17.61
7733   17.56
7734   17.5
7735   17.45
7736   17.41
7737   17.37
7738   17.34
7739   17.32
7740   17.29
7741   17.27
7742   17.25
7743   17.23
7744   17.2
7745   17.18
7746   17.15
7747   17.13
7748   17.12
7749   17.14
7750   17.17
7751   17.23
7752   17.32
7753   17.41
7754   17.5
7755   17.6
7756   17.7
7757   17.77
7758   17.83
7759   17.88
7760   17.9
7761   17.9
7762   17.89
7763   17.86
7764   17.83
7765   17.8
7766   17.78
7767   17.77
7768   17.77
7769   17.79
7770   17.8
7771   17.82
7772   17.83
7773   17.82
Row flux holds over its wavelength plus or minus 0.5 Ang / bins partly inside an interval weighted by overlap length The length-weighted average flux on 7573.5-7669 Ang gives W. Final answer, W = 17.7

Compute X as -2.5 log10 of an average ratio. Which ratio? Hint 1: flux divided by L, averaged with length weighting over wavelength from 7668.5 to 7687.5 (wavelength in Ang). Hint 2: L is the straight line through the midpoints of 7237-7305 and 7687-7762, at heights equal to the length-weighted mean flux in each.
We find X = 0.004 mag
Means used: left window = 17.3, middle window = 17.3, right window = 17.4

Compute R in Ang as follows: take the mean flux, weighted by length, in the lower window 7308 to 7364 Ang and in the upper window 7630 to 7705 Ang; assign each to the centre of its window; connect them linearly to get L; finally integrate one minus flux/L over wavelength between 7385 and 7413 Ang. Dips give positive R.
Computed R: -0.04 Ang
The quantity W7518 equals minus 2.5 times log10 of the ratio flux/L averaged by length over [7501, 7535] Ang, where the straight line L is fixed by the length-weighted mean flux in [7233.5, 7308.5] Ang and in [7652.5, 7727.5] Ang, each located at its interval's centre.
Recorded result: -0.04 mag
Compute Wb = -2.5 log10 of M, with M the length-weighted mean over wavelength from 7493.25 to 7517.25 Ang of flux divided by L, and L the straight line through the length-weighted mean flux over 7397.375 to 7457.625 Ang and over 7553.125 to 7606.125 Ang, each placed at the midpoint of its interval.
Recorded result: 0.01 mag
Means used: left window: 17.7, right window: 18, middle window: 17.7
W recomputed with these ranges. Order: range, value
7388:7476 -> 17.7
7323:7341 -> 17.6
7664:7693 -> 17.1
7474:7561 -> 18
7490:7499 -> 17.4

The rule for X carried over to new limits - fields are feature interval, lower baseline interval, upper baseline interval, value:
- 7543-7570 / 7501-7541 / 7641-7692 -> -0.03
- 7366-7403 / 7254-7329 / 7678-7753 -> -0.02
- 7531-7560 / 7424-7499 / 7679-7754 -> -0.03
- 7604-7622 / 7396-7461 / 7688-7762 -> -0.04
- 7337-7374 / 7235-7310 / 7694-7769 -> -0.02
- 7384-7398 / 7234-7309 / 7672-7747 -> -0.01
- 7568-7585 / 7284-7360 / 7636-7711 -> -0.04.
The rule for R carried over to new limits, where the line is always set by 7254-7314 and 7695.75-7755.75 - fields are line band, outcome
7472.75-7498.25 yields -0.73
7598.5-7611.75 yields -0.74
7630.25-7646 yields -0.68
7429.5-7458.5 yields -0.74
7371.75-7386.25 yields -0.47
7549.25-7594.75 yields -1.73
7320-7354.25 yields -0.54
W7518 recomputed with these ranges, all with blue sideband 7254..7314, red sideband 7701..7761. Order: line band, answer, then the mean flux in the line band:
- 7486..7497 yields -0.01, 17.6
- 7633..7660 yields -0.01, 17.6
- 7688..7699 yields 0.02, 17.1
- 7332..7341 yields -0.03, 17.9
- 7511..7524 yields -0.03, 18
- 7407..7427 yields -0.02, 17.7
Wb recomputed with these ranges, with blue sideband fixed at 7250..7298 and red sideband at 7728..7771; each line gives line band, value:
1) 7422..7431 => -0.03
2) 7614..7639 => -0.03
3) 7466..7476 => -0.04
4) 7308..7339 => -0.02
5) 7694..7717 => 0.03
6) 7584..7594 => -0.02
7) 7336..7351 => -0.03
